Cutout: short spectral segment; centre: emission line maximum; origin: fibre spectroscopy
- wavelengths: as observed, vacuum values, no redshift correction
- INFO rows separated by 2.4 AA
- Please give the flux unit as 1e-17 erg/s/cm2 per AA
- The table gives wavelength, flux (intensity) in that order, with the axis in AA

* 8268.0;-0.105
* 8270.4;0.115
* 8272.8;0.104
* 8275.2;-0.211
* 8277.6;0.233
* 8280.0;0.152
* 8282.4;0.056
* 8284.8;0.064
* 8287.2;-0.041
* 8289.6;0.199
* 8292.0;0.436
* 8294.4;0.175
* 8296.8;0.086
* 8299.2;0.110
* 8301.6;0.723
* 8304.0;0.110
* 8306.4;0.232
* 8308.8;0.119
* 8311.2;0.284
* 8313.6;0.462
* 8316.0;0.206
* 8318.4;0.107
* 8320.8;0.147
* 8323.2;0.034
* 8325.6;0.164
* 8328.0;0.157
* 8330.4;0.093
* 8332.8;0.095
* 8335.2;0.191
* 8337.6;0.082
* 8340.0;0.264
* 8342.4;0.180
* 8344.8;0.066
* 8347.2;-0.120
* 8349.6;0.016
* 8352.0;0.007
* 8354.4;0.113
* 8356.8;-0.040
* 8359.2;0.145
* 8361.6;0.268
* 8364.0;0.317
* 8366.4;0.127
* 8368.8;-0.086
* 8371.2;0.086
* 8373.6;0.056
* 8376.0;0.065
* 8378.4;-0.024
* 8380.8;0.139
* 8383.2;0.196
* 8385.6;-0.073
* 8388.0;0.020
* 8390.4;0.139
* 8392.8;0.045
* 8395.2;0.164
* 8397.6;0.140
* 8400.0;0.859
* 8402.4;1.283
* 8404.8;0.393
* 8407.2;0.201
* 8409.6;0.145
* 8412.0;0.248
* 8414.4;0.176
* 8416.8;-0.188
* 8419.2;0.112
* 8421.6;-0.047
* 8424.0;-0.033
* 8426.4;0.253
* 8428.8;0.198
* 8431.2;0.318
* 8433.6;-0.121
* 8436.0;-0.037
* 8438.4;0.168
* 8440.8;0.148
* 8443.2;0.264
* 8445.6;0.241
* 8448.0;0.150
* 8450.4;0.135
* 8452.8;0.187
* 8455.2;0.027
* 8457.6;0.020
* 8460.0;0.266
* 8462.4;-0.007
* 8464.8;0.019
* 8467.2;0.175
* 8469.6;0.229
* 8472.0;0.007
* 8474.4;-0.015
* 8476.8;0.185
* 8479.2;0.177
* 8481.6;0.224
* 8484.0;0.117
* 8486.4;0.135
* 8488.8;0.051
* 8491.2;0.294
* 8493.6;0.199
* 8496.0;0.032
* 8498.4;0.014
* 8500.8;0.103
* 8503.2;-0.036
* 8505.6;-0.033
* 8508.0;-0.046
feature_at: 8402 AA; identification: H-gamma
